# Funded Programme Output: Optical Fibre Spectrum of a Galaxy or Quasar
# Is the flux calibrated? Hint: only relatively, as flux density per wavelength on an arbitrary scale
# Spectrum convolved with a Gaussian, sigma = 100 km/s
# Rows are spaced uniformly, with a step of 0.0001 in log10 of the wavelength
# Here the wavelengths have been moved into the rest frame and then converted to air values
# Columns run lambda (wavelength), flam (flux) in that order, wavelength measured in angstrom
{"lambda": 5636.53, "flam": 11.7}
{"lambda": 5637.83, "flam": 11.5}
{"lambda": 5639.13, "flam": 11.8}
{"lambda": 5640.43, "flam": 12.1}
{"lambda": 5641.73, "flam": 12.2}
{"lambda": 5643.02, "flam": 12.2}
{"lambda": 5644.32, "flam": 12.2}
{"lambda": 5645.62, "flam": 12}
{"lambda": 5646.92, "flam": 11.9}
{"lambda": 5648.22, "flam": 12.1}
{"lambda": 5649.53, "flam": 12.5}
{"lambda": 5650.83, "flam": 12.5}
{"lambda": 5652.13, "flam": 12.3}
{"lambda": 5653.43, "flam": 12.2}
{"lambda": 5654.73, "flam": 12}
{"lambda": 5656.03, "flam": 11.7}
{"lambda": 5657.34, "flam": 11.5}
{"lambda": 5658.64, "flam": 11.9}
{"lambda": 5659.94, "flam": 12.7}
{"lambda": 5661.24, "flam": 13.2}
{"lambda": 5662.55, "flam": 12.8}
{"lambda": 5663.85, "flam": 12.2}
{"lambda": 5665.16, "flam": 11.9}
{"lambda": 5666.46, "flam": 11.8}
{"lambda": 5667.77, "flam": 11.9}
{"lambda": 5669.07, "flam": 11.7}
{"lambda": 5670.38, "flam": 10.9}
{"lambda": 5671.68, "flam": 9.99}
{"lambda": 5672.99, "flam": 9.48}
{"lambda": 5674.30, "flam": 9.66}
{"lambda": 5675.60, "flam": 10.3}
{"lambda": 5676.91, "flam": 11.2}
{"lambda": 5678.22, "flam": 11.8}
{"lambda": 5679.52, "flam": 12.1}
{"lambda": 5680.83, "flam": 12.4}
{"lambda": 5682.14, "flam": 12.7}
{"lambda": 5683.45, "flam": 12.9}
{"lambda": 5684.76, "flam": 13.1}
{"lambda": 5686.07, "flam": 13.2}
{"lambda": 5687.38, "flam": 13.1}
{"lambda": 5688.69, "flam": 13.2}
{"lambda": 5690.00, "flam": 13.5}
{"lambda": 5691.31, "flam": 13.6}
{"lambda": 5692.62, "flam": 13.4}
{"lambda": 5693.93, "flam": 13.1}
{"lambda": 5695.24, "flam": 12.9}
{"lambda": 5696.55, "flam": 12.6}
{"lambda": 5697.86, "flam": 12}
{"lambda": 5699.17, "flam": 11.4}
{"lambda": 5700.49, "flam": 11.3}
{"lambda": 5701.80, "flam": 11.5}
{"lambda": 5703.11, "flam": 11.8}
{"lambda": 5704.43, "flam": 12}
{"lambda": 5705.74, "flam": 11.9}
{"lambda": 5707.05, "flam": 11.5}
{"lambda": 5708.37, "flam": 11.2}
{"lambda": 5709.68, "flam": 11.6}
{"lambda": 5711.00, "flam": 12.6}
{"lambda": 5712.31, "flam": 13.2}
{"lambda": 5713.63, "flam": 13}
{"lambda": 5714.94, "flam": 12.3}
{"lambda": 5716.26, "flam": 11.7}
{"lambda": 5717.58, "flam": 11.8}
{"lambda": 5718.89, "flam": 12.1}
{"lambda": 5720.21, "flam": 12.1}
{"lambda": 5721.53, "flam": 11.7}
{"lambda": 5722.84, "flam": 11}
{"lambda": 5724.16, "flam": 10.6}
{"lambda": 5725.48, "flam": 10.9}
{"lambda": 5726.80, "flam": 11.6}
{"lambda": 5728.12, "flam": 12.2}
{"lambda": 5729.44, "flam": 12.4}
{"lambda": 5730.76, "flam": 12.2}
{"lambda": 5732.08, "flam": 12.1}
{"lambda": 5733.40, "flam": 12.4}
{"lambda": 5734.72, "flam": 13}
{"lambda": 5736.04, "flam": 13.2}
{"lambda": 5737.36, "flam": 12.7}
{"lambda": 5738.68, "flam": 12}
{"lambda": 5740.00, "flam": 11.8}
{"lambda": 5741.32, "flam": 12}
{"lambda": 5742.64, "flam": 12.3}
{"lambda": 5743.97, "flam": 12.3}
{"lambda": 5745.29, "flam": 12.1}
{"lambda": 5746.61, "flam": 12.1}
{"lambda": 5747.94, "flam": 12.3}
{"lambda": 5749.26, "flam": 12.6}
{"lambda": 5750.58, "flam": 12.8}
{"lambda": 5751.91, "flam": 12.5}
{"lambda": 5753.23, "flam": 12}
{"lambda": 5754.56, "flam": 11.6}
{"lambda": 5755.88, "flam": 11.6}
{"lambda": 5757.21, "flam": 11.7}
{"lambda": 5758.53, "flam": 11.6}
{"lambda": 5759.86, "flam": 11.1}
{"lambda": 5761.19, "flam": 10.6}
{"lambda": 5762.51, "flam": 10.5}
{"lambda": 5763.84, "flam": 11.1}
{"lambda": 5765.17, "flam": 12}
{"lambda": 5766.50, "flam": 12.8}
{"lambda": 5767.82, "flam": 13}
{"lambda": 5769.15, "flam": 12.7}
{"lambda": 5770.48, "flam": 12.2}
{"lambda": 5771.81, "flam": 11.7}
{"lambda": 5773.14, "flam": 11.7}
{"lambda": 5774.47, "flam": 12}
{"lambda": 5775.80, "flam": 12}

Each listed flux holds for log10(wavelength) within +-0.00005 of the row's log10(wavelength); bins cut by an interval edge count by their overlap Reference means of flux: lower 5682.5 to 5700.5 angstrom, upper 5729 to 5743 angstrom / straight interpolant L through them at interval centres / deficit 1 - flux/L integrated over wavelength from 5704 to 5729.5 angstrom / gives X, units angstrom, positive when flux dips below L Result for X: 1.5 angstrom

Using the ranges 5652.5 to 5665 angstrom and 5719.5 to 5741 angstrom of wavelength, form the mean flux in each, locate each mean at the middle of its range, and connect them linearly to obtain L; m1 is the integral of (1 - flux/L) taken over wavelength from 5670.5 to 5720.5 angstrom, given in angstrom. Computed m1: 0.1 angstrom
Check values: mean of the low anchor 12.2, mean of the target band 12.1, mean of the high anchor 12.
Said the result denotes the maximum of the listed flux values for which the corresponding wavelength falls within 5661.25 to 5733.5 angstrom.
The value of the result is 13.6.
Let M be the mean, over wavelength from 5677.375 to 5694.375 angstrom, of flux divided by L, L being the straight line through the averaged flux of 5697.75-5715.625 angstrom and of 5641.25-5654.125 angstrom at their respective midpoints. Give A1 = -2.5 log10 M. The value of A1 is -0.08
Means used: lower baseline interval 12.2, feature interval 12.9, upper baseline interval 11.9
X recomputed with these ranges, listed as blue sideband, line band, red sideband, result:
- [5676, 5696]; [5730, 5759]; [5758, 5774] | -0.48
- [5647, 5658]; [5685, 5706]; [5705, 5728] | -1.14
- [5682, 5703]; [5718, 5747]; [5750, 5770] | 0.36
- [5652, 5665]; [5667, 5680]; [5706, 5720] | 1.39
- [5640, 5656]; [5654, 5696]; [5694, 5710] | -0.38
